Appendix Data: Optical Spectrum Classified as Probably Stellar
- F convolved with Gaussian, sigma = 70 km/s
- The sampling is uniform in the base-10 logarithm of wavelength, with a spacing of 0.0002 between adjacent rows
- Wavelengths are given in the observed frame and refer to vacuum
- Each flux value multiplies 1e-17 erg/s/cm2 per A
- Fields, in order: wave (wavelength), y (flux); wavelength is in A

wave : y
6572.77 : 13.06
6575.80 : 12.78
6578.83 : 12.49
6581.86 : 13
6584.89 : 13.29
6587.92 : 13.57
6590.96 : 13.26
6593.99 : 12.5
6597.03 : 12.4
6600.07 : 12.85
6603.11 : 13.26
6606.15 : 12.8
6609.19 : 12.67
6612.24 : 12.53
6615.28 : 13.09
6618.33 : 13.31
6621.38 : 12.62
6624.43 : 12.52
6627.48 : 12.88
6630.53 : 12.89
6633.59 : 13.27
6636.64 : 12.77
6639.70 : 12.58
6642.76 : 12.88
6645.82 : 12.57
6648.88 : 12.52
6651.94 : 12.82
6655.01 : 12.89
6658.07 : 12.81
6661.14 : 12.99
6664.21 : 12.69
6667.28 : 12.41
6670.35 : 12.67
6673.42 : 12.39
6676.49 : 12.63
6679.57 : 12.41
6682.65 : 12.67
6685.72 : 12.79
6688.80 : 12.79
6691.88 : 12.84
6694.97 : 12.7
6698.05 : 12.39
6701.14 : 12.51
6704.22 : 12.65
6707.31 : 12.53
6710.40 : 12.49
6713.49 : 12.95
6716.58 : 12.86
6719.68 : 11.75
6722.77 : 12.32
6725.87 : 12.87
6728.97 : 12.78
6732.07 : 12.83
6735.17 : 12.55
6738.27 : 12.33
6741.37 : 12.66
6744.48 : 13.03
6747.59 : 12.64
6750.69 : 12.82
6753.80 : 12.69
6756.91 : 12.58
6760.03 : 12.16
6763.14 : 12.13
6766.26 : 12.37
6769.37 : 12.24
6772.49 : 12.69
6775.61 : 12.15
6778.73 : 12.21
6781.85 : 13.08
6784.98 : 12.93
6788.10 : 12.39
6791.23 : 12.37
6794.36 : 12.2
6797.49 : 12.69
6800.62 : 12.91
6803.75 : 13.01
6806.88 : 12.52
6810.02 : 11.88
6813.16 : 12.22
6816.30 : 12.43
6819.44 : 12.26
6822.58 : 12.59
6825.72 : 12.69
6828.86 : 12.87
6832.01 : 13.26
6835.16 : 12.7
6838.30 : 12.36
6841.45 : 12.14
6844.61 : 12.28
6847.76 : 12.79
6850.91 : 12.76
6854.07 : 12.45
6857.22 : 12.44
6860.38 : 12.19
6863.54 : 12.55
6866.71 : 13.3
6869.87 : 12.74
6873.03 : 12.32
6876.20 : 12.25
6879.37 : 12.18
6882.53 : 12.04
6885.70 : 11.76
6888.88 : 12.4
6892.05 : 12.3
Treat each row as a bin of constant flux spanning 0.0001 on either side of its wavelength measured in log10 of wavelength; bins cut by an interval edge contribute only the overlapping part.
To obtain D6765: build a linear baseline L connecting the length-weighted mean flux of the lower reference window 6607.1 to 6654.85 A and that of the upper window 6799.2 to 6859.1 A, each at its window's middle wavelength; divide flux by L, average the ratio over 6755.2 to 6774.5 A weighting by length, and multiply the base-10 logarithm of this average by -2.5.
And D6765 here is 0.02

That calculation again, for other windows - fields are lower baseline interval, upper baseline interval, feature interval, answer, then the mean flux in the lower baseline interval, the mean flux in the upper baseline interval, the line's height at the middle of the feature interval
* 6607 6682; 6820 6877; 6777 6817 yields 0.009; 12.7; 12.6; 12.6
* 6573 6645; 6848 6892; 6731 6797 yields 0.007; 12.9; 12.4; 12.6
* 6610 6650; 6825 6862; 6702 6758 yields 0.006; 12.8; 12.6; 12.7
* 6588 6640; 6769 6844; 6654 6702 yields 0.008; 12.9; 12.5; 12.8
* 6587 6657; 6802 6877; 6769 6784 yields 0.011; 12.8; 12.5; 12.6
